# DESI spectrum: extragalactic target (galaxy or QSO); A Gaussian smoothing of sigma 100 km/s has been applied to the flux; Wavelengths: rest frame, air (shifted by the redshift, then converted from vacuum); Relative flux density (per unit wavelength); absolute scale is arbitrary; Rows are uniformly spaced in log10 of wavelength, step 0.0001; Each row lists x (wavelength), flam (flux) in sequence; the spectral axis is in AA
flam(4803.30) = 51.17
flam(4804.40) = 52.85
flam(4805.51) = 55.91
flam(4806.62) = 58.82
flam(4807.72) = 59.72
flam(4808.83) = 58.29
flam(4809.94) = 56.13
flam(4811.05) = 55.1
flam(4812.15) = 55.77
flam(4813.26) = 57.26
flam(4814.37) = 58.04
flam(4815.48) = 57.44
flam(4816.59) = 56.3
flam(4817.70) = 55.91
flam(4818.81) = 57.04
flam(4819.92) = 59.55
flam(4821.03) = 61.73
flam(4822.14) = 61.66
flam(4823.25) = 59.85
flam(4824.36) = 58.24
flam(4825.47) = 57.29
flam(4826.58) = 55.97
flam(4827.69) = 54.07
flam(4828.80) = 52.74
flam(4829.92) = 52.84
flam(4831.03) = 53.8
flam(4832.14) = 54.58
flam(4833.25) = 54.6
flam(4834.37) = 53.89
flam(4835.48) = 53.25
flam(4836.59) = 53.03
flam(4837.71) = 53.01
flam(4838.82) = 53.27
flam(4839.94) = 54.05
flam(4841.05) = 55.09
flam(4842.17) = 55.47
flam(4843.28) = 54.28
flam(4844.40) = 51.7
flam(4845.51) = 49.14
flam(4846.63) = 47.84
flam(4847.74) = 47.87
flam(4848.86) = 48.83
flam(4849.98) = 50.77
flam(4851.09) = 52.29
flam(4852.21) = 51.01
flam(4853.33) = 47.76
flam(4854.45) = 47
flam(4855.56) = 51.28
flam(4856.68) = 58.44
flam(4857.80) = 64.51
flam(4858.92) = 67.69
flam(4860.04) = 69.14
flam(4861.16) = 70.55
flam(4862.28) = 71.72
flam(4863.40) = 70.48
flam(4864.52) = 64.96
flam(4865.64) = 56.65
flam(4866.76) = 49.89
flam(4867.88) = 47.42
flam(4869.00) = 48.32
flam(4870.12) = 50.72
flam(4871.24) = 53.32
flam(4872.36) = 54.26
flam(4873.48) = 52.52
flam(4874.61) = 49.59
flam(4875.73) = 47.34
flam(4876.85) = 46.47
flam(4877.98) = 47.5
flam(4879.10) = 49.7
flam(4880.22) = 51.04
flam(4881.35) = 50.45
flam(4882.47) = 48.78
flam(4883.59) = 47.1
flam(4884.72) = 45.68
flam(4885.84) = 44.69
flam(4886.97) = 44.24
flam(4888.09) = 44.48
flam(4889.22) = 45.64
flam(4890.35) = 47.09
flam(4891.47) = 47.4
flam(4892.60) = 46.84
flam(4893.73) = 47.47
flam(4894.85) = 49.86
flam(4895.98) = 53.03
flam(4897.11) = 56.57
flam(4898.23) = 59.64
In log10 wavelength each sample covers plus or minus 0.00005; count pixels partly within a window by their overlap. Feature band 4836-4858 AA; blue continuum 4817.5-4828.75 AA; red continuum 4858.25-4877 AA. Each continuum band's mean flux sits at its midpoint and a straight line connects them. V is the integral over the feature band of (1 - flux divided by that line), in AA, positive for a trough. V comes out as 2.1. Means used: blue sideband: 58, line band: 52.1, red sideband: 57.4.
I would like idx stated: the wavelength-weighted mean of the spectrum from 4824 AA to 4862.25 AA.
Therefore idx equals 54.8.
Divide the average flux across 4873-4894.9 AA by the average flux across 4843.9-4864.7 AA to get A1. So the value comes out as 0.84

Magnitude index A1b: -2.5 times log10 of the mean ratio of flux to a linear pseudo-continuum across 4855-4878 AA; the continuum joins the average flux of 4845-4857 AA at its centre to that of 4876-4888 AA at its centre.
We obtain -0.17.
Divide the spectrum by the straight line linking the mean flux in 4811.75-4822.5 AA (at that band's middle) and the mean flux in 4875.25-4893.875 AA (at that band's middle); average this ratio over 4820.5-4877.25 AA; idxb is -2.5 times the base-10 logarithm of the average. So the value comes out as -0.04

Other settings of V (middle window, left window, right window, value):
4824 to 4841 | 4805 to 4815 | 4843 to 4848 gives -0.5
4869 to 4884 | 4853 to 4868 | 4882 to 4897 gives 0.9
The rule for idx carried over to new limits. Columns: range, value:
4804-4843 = 56.1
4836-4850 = 51.9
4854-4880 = 56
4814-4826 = 58.5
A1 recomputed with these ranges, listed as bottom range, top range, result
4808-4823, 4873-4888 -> 0.83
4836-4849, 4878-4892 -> 0.91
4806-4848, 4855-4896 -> 0.95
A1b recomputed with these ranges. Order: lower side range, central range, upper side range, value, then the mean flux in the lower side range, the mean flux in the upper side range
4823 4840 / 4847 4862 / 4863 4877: -0.05 mag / 54.6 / 53.2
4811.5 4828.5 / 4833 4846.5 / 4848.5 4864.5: 0.10 mag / 57.7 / 59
